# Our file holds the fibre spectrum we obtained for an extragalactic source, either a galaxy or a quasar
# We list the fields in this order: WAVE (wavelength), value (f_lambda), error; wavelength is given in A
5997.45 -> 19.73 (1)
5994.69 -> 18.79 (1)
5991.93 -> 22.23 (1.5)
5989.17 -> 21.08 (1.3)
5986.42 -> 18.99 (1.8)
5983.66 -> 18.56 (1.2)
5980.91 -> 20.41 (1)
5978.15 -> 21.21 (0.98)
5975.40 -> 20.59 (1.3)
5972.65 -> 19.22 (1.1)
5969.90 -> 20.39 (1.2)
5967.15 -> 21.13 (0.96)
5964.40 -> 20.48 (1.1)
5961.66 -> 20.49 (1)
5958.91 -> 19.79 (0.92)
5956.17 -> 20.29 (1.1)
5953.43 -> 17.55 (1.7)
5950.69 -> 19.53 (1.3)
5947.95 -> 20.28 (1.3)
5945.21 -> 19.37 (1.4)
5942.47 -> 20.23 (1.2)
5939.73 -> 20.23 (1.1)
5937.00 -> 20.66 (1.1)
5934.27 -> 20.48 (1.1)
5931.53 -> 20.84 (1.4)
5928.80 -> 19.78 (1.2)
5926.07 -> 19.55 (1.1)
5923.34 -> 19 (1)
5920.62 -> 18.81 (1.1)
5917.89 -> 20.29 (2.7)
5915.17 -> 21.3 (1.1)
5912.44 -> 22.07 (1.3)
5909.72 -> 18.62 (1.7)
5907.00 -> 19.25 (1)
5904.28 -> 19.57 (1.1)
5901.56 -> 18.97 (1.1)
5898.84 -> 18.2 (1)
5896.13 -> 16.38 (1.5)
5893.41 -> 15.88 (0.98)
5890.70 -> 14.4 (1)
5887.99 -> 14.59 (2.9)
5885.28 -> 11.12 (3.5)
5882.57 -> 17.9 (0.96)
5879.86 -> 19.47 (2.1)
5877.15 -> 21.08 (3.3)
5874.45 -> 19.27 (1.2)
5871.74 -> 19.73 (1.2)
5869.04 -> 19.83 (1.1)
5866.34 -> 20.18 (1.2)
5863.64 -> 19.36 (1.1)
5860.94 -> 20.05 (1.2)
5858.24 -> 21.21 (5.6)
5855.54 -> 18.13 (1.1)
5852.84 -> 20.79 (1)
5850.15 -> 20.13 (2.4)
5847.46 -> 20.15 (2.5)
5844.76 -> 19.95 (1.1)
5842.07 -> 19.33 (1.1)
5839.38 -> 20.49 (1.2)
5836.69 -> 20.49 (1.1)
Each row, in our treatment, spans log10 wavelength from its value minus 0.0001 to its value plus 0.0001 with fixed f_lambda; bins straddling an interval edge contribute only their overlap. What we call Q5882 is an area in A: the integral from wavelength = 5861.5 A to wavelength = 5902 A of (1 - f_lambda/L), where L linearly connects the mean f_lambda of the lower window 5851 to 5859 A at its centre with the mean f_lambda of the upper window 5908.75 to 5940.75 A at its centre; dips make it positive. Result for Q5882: 4.57 A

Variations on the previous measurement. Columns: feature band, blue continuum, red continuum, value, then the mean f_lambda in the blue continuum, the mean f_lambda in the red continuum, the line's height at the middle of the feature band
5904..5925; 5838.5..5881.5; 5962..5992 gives 0.2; 19.9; 20.3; 20.1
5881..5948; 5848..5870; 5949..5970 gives 4.2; 20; 19.9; 20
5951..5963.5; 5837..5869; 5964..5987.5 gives 0.3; 20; 20.1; 20.1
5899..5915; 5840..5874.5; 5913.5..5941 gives 0.3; 19.9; 20.1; 20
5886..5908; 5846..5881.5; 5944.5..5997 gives 3.3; 19.9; 20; 20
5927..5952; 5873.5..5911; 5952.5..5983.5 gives -1.4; 17.5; 20.1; 19.1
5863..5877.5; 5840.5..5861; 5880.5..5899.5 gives -1.7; 20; 15.6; 17.8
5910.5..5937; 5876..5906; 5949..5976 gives -2.7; 17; 19.9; 18.4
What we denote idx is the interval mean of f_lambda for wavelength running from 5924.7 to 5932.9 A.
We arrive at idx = 20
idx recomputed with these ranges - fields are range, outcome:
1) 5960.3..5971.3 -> 20.6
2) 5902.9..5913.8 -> 19.9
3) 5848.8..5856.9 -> 19.7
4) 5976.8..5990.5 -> 20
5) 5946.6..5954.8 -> 19.1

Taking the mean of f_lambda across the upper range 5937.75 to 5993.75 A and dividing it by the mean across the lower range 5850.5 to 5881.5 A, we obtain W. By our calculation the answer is 1.0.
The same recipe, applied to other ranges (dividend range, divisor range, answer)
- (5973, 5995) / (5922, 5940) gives 1.01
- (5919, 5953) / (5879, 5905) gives 1.20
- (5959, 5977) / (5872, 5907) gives 1.17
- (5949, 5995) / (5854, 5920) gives 1.08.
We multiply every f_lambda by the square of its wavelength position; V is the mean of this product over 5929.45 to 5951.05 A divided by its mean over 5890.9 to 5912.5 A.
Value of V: 1.13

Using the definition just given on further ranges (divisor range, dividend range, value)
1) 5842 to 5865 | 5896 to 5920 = 1.00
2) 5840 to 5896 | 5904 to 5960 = 1.09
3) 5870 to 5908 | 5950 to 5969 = 1.16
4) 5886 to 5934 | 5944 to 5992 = 1.10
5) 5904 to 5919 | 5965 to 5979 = 1.03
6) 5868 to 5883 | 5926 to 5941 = 1.06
